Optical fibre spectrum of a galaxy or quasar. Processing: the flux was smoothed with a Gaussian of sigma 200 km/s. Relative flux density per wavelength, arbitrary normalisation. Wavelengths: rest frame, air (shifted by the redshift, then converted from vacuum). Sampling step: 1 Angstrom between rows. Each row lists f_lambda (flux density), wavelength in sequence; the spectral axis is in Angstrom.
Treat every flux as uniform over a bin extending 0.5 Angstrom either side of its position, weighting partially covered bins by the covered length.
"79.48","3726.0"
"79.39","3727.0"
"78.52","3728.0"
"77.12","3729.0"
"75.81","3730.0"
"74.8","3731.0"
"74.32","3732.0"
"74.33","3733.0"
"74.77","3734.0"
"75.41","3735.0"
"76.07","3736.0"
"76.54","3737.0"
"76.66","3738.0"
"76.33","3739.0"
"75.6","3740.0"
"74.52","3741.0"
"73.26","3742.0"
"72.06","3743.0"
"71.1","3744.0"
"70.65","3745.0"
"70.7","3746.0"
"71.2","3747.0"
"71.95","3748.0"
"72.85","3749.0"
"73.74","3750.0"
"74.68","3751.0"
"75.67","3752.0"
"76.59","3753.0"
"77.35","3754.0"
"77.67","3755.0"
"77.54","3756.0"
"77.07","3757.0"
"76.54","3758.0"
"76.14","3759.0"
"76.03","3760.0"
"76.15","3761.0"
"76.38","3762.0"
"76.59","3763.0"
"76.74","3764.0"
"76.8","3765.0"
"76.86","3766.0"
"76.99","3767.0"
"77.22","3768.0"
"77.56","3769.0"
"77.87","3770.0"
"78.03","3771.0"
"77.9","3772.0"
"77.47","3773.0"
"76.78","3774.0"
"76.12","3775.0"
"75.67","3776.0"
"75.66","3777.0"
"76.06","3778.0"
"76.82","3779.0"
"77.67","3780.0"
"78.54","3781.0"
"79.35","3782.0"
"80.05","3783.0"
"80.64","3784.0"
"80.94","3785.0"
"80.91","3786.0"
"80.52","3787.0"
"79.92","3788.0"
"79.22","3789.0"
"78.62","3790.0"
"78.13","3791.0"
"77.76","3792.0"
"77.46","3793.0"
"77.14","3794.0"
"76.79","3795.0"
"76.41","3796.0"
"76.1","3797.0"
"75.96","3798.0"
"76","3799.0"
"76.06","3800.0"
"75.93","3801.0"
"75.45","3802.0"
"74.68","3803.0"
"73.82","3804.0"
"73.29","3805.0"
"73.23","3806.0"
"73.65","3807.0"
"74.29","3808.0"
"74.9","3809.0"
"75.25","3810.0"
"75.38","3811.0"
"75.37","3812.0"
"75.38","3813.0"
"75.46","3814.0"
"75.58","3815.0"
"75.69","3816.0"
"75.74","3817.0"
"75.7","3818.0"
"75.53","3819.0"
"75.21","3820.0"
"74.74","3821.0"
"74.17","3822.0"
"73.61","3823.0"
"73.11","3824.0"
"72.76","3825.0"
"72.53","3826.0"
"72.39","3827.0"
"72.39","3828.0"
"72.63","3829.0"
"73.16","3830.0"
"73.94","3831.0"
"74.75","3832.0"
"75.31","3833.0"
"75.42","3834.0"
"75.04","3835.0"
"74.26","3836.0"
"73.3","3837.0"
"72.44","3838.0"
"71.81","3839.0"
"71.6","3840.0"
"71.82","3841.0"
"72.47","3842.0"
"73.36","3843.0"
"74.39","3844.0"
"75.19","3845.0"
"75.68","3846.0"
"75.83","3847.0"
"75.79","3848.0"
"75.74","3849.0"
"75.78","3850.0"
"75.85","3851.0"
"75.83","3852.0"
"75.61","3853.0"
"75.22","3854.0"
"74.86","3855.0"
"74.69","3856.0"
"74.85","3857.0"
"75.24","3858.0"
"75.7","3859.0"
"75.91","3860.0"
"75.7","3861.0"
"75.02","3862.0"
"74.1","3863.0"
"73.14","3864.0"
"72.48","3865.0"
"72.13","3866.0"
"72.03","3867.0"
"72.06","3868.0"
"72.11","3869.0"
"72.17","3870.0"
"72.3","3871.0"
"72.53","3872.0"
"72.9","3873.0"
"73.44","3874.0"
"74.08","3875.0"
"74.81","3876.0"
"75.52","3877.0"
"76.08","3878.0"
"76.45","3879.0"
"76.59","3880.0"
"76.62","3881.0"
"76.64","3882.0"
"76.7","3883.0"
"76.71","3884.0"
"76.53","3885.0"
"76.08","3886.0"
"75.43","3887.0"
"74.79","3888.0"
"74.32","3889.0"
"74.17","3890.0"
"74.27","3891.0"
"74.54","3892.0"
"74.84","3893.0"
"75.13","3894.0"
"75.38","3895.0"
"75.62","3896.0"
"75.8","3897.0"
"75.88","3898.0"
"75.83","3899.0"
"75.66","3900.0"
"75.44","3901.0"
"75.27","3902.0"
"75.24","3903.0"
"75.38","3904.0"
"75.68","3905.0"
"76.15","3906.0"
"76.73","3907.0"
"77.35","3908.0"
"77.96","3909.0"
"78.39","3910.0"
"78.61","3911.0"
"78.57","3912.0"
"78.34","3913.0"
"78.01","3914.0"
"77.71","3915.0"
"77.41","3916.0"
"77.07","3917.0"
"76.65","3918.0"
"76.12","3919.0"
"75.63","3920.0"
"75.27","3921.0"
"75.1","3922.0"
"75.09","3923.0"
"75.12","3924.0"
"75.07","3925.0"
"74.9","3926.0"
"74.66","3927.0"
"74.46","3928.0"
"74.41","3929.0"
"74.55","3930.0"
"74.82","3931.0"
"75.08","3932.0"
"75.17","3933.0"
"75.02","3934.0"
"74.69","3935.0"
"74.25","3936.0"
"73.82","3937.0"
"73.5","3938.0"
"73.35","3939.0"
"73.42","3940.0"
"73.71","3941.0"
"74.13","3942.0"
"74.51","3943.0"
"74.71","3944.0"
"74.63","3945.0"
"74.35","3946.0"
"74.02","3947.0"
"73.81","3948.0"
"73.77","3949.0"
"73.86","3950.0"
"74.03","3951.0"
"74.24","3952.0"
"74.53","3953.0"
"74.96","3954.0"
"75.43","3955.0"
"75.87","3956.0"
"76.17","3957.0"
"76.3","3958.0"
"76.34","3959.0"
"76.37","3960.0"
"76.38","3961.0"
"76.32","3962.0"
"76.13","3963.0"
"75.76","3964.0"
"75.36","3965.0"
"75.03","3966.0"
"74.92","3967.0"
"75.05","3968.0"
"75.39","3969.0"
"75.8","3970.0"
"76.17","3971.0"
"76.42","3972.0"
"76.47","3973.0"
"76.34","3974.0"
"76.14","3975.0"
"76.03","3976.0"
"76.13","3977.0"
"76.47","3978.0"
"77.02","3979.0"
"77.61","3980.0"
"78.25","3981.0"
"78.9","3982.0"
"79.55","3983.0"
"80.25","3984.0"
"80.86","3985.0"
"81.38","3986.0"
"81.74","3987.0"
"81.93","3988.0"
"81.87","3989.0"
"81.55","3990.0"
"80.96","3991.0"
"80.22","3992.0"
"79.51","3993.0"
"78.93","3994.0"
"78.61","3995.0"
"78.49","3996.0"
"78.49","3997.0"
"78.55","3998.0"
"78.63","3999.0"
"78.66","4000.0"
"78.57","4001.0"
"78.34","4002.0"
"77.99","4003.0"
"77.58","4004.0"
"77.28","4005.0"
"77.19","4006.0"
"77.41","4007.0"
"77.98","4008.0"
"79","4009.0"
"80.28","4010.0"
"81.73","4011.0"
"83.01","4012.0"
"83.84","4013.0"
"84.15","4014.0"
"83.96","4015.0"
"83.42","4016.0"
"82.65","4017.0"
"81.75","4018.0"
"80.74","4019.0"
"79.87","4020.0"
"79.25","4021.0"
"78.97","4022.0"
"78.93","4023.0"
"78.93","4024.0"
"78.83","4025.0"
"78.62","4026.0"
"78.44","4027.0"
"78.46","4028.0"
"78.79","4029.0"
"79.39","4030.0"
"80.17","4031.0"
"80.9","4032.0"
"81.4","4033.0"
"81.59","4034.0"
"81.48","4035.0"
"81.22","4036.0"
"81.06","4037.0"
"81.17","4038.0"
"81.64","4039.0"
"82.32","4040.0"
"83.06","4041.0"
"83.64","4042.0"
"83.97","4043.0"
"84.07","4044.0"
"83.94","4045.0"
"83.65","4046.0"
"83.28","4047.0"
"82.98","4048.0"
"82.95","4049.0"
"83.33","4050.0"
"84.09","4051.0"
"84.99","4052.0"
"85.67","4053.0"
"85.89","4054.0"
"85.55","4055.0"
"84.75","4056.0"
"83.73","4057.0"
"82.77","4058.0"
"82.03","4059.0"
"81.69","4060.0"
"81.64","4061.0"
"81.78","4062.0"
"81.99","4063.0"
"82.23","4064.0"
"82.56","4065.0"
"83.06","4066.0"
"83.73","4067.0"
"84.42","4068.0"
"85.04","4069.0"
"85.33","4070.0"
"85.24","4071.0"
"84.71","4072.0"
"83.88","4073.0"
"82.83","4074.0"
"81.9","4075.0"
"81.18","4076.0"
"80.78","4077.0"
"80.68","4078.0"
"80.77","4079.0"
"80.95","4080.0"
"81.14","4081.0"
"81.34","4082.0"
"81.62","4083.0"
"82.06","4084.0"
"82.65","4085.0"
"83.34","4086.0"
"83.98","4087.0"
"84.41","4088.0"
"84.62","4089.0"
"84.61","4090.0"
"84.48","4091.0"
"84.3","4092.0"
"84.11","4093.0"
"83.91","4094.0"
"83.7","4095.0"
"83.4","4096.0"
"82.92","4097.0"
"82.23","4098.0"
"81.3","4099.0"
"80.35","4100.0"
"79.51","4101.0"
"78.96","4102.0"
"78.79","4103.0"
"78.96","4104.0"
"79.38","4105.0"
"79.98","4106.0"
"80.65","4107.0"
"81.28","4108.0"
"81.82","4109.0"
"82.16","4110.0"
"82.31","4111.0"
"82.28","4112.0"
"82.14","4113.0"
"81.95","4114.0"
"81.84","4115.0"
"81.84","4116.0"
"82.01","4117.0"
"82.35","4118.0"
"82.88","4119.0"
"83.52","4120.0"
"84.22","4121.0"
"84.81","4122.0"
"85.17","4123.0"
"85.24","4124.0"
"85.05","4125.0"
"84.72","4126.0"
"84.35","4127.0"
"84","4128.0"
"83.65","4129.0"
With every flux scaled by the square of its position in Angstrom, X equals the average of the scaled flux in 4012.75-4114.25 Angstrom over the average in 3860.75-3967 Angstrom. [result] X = 1.18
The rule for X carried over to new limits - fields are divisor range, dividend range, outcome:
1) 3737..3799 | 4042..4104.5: 1.27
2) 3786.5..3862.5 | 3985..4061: 1.20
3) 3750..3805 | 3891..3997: 1.08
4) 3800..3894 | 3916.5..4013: 1.09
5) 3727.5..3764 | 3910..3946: 1.10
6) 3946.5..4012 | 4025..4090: 1.11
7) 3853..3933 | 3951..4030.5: 1.09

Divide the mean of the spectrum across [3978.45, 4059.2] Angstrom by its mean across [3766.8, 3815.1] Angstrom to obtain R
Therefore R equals 1.05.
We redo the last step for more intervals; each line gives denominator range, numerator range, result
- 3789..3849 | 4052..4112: 1.10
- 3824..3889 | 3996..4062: 1.09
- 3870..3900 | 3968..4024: 1.05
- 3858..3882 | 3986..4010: 1.07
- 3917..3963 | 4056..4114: 1.10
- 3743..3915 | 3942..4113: 1.06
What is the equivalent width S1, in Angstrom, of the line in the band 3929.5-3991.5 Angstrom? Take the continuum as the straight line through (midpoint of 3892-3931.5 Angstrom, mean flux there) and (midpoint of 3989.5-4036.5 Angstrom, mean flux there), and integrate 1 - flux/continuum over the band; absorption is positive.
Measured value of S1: 1.4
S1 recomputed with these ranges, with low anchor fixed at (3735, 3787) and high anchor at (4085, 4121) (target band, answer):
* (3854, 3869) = 0.7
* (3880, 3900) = 0.7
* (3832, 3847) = 0.7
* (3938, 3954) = 1.1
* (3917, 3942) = 1.4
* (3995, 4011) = 0.4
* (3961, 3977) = 0.8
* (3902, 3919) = 0.4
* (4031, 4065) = -0.7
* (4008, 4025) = -0.1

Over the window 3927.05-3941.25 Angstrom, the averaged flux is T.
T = 74.3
